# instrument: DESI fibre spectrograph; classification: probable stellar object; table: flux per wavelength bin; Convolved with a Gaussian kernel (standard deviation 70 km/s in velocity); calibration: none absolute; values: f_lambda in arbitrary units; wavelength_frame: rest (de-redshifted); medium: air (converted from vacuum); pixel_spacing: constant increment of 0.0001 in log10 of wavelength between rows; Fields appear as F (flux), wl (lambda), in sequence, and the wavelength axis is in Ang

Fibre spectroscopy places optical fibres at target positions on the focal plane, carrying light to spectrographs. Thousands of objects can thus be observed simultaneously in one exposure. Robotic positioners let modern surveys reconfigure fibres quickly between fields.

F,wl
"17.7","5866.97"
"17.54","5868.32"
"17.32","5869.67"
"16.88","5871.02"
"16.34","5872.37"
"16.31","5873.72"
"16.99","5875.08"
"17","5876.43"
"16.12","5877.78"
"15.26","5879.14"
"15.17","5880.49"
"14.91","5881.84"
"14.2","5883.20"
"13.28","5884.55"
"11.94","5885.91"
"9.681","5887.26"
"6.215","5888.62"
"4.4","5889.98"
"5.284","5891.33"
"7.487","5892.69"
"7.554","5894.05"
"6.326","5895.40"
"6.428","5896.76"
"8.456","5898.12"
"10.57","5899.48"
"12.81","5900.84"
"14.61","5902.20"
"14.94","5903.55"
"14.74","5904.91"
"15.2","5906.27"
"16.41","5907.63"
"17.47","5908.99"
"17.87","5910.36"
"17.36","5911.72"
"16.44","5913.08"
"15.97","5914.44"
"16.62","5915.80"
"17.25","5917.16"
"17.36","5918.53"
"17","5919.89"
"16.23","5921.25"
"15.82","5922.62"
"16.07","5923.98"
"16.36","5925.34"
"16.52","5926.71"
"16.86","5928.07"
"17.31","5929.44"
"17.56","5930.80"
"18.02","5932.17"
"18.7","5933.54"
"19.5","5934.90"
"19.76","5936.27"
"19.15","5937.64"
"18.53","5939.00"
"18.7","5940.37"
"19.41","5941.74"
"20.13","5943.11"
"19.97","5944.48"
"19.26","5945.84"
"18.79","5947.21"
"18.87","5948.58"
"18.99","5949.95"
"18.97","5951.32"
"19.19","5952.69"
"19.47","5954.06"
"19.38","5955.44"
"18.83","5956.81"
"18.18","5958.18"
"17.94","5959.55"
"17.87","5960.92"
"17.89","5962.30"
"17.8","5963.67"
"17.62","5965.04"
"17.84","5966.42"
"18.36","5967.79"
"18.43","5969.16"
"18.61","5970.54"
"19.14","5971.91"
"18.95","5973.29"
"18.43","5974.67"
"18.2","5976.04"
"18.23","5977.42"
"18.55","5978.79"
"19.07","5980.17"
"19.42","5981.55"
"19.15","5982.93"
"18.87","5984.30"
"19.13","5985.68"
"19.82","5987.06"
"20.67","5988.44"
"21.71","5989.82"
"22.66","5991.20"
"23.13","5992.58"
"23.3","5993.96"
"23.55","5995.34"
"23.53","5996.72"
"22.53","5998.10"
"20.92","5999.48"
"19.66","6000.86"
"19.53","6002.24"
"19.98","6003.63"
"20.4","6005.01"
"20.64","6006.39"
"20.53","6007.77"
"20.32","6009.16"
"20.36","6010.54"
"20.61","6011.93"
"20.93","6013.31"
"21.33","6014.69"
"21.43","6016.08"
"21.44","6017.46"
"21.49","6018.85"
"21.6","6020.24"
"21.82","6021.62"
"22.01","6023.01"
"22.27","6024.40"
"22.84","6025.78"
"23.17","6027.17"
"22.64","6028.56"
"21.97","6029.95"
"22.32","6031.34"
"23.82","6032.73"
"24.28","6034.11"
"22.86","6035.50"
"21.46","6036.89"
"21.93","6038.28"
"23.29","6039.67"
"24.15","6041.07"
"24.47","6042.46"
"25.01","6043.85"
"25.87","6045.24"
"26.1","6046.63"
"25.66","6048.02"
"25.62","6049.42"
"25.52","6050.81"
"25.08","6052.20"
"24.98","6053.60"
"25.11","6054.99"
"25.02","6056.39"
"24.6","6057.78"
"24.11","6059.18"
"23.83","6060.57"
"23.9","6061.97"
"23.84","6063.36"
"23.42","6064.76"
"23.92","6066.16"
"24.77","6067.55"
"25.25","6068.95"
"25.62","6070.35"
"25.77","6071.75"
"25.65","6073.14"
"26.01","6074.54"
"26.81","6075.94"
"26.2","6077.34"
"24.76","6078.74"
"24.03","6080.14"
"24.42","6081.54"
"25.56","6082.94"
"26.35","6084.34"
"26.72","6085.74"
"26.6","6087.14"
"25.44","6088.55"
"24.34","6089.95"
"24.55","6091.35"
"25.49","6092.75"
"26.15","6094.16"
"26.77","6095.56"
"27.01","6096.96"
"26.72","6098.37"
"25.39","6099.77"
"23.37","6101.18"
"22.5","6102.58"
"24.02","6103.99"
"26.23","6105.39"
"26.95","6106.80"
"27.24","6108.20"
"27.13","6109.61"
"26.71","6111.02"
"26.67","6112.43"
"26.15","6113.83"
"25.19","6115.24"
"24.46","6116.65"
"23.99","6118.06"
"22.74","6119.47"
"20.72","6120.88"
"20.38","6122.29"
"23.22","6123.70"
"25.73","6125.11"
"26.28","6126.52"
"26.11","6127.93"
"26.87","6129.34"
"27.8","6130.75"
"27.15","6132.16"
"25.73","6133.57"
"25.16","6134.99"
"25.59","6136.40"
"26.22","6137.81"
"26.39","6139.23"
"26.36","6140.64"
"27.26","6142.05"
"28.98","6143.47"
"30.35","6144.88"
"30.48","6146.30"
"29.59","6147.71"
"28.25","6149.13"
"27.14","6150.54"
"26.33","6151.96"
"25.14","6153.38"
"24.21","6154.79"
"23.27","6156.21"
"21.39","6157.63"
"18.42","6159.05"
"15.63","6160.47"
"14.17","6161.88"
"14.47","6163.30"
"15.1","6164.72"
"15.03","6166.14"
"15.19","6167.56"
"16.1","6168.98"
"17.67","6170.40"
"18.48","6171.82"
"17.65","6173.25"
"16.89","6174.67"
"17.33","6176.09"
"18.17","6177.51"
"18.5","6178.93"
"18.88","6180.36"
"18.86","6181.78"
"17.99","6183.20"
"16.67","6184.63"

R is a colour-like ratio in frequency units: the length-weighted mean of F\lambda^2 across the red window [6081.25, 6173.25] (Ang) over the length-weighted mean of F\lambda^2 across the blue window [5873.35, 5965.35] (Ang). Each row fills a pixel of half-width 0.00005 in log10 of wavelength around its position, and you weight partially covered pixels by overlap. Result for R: 1.65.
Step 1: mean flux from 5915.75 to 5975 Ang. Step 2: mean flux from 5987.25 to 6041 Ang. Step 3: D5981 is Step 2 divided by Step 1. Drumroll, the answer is 1.20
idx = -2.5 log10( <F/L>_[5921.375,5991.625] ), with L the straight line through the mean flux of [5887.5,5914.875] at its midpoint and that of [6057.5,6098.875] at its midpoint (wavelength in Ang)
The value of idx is -0.17 mag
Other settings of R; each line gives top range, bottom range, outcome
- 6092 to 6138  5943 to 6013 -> 1.35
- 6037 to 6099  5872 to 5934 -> 1.88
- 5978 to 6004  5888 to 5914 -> 1.84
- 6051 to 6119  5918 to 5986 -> 1.44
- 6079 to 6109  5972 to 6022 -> 1.28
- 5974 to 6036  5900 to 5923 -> 1.36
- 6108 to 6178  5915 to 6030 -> 1.26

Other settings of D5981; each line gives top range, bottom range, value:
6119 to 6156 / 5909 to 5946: 1.47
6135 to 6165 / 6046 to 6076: 0.97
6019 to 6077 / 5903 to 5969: 1.35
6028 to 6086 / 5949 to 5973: 1.33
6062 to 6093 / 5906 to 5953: 1.41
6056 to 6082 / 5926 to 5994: 1.31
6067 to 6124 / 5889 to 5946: 1.66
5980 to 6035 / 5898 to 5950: 1.26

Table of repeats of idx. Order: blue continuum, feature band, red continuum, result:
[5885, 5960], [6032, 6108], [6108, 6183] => -0.22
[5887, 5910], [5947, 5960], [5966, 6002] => -0.13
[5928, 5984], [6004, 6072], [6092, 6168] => -0.09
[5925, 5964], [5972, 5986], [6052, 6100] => 0.08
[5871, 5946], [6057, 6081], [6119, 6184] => -0.24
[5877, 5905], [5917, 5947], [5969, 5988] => -0.22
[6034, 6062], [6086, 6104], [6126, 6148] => 0.02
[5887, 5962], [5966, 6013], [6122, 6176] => -0.13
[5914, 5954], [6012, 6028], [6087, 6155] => -0.01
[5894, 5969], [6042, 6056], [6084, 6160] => -0.14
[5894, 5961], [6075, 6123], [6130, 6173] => -0.17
